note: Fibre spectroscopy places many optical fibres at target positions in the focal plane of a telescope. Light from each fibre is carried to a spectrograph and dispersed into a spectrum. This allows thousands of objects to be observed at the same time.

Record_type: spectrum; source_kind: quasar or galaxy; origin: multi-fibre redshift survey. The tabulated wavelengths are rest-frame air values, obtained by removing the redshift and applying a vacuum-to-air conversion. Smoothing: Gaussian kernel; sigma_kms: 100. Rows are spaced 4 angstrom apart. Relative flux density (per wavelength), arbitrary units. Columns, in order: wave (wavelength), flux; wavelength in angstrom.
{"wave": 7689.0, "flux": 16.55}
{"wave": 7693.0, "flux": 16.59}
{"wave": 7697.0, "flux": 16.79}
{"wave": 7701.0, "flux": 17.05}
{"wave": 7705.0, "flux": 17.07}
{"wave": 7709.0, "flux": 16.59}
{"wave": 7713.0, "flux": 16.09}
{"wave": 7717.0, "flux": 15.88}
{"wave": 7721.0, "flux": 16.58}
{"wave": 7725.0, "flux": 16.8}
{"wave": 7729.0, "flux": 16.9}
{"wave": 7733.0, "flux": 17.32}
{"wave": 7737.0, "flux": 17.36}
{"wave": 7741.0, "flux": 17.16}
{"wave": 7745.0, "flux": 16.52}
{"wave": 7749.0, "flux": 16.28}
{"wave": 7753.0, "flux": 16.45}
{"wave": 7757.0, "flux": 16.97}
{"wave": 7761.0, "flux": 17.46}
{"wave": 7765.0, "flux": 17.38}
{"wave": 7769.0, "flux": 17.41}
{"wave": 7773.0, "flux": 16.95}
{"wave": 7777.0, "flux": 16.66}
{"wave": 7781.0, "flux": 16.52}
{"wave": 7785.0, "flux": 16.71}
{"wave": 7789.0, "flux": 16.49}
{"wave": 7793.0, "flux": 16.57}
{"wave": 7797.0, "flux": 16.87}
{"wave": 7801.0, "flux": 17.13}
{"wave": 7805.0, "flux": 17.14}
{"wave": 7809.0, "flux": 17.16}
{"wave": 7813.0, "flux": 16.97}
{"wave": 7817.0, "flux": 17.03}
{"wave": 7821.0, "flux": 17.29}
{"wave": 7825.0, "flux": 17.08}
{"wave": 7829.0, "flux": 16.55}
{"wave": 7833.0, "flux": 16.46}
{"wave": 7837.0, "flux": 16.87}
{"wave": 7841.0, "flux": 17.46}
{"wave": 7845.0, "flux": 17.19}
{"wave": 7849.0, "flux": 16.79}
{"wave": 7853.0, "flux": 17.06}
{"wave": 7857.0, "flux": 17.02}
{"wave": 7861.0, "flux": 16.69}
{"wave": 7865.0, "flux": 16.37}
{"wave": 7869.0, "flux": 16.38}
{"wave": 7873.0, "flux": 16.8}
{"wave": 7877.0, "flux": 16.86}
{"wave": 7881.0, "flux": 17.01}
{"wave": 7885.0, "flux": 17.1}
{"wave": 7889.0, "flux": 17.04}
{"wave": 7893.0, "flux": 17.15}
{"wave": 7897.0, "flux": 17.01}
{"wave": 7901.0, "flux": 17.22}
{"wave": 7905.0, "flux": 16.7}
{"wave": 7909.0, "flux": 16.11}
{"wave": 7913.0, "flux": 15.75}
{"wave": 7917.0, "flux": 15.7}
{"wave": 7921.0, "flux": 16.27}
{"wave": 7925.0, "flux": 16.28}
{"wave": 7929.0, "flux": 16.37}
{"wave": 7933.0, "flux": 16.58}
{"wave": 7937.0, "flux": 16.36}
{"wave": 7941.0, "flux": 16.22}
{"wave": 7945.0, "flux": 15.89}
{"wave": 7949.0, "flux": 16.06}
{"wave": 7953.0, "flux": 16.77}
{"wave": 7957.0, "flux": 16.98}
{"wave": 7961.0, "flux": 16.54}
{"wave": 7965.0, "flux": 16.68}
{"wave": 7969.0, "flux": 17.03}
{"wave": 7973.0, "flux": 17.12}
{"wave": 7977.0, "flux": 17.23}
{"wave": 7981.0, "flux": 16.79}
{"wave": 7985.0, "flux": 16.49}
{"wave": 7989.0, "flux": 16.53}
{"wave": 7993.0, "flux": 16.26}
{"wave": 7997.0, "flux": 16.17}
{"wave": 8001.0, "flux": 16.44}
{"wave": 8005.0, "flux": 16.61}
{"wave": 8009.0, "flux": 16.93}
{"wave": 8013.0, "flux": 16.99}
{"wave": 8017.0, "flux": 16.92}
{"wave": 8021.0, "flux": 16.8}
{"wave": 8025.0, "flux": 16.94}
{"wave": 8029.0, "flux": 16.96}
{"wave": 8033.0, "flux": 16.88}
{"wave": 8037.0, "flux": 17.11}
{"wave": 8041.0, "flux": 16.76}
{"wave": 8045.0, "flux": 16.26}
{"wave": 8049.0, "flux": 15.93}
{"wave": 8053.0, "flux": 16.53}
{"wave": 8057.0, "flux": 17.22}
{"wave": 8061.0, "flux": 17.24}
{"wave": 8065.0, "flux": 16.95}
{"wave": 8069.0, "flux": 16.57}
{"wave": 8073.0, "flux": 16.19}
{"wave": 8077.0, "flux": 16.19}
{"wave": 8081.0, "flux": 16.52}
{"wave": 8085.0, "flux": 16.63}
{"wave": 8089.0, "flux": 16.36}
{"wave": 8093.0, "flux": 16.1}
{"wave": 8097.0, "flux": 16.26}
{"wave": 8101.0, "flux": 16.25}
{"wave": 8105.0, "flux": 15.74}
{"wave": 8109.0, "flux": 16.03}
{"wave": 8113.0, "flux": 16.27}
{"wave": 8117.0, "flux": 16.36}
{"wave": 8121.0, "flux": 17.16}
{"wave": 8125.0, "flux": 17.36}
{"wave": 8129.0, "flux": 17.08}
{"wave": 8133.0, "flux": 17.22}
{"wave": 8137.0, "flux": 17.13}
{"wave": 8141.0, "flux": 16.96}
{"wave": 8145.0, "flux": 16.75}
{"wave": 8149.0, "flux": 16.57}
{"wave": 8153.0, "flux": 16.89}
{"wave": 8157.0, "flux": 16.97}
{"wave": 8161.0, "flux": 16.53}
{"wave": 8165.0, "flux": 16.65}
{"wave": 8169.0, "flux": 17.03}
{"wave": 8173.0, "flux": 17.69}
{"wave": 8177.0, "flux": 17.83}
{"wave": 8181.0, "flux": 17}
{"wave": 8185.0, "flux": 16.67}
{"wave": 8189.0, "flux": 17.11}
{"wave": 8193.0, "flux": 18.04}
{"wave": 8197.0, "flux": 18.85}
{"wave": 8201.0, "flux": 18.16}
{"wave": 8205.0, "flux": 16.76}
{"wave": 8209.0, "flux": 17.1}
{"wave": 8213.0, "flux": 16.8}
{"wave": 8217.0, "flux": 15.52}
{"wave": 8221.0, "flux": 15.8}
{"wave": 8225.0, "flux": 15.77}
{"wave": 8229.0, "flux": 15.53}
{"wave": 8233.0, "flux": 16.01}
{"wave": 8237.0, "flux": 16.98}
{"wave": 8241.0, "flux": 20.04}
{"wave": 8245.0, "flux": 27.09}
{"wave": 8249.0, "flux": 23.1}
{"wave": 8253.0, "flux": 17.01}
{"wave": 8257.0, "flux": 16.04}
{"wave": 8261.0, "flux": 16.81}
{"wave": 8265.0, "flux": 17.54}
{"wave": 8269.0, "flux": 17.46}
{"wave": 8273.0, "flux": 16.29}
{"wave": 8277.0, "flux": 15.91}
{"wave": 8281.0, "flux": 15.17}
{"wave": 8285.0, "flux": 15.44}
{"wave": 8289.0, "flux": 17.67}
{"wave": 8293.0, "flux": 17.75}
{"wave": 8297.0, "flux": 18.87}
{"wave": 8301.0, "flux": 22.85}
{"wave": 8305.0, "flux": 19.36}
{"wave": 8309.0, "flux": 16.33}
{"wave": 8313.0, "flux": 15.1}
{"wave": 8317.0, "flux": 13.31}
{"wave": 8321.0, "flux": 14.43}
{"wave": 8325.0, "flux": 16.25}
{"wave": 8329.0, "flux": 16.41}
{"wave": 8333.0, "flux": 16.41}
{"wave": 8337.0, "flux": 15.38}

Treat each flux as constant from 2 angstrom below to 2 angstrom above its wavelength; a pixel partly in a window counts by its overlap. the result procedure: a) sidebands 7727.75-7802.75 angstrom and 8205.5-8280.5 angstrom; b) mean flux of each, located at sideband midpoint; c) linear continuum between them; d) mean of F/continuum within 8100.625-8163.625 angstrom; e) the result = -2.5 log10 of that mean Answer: 0.04 mag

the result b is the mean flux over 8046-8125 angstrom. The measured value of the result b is 16.5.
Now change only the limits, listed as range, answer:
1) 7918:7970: 16.4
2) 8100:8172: 16.7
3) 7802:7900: 16.9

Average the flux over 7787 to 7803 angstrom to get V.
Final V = 16.8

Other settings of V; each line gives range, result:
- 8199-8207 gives 17.5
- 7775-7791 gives 16.6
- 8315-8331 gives 15.1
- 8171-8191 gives 17.3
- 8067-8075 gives 16.4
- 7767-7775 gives 17.2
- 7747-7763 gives 16.8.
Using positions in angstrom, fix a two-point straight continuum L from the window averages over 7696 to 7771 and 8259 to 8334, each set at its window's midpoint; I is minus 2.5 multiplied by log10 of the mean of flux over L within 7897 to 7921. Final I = 0.03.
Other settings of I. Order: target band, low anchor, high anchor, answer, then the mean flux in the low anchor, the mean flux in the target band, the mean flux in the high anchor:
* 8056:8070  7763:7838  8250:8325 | -0.006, 16.9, 17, 16.9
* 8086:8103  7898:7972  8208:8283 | 0.046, 16.4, 16.3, 17.5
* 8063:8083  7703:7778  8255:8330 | 0.021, 16.8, 16.5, 16.8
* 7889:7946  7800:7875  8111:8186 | 0.032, 16.9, 16.4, 17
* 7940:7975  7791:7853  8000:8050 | 0.015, 17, 16.6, 16.8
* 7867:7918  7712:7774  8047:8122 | -0.002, 16.9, 16.7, 16.4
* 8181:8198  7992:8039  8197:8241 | -0.051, 16.8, 17.5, 16.7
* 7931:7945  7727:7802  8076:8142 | 0.027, 16.9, 16.3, 16.6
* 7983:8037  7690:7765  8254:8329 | 0.006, 16.8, 16.7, 16.8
